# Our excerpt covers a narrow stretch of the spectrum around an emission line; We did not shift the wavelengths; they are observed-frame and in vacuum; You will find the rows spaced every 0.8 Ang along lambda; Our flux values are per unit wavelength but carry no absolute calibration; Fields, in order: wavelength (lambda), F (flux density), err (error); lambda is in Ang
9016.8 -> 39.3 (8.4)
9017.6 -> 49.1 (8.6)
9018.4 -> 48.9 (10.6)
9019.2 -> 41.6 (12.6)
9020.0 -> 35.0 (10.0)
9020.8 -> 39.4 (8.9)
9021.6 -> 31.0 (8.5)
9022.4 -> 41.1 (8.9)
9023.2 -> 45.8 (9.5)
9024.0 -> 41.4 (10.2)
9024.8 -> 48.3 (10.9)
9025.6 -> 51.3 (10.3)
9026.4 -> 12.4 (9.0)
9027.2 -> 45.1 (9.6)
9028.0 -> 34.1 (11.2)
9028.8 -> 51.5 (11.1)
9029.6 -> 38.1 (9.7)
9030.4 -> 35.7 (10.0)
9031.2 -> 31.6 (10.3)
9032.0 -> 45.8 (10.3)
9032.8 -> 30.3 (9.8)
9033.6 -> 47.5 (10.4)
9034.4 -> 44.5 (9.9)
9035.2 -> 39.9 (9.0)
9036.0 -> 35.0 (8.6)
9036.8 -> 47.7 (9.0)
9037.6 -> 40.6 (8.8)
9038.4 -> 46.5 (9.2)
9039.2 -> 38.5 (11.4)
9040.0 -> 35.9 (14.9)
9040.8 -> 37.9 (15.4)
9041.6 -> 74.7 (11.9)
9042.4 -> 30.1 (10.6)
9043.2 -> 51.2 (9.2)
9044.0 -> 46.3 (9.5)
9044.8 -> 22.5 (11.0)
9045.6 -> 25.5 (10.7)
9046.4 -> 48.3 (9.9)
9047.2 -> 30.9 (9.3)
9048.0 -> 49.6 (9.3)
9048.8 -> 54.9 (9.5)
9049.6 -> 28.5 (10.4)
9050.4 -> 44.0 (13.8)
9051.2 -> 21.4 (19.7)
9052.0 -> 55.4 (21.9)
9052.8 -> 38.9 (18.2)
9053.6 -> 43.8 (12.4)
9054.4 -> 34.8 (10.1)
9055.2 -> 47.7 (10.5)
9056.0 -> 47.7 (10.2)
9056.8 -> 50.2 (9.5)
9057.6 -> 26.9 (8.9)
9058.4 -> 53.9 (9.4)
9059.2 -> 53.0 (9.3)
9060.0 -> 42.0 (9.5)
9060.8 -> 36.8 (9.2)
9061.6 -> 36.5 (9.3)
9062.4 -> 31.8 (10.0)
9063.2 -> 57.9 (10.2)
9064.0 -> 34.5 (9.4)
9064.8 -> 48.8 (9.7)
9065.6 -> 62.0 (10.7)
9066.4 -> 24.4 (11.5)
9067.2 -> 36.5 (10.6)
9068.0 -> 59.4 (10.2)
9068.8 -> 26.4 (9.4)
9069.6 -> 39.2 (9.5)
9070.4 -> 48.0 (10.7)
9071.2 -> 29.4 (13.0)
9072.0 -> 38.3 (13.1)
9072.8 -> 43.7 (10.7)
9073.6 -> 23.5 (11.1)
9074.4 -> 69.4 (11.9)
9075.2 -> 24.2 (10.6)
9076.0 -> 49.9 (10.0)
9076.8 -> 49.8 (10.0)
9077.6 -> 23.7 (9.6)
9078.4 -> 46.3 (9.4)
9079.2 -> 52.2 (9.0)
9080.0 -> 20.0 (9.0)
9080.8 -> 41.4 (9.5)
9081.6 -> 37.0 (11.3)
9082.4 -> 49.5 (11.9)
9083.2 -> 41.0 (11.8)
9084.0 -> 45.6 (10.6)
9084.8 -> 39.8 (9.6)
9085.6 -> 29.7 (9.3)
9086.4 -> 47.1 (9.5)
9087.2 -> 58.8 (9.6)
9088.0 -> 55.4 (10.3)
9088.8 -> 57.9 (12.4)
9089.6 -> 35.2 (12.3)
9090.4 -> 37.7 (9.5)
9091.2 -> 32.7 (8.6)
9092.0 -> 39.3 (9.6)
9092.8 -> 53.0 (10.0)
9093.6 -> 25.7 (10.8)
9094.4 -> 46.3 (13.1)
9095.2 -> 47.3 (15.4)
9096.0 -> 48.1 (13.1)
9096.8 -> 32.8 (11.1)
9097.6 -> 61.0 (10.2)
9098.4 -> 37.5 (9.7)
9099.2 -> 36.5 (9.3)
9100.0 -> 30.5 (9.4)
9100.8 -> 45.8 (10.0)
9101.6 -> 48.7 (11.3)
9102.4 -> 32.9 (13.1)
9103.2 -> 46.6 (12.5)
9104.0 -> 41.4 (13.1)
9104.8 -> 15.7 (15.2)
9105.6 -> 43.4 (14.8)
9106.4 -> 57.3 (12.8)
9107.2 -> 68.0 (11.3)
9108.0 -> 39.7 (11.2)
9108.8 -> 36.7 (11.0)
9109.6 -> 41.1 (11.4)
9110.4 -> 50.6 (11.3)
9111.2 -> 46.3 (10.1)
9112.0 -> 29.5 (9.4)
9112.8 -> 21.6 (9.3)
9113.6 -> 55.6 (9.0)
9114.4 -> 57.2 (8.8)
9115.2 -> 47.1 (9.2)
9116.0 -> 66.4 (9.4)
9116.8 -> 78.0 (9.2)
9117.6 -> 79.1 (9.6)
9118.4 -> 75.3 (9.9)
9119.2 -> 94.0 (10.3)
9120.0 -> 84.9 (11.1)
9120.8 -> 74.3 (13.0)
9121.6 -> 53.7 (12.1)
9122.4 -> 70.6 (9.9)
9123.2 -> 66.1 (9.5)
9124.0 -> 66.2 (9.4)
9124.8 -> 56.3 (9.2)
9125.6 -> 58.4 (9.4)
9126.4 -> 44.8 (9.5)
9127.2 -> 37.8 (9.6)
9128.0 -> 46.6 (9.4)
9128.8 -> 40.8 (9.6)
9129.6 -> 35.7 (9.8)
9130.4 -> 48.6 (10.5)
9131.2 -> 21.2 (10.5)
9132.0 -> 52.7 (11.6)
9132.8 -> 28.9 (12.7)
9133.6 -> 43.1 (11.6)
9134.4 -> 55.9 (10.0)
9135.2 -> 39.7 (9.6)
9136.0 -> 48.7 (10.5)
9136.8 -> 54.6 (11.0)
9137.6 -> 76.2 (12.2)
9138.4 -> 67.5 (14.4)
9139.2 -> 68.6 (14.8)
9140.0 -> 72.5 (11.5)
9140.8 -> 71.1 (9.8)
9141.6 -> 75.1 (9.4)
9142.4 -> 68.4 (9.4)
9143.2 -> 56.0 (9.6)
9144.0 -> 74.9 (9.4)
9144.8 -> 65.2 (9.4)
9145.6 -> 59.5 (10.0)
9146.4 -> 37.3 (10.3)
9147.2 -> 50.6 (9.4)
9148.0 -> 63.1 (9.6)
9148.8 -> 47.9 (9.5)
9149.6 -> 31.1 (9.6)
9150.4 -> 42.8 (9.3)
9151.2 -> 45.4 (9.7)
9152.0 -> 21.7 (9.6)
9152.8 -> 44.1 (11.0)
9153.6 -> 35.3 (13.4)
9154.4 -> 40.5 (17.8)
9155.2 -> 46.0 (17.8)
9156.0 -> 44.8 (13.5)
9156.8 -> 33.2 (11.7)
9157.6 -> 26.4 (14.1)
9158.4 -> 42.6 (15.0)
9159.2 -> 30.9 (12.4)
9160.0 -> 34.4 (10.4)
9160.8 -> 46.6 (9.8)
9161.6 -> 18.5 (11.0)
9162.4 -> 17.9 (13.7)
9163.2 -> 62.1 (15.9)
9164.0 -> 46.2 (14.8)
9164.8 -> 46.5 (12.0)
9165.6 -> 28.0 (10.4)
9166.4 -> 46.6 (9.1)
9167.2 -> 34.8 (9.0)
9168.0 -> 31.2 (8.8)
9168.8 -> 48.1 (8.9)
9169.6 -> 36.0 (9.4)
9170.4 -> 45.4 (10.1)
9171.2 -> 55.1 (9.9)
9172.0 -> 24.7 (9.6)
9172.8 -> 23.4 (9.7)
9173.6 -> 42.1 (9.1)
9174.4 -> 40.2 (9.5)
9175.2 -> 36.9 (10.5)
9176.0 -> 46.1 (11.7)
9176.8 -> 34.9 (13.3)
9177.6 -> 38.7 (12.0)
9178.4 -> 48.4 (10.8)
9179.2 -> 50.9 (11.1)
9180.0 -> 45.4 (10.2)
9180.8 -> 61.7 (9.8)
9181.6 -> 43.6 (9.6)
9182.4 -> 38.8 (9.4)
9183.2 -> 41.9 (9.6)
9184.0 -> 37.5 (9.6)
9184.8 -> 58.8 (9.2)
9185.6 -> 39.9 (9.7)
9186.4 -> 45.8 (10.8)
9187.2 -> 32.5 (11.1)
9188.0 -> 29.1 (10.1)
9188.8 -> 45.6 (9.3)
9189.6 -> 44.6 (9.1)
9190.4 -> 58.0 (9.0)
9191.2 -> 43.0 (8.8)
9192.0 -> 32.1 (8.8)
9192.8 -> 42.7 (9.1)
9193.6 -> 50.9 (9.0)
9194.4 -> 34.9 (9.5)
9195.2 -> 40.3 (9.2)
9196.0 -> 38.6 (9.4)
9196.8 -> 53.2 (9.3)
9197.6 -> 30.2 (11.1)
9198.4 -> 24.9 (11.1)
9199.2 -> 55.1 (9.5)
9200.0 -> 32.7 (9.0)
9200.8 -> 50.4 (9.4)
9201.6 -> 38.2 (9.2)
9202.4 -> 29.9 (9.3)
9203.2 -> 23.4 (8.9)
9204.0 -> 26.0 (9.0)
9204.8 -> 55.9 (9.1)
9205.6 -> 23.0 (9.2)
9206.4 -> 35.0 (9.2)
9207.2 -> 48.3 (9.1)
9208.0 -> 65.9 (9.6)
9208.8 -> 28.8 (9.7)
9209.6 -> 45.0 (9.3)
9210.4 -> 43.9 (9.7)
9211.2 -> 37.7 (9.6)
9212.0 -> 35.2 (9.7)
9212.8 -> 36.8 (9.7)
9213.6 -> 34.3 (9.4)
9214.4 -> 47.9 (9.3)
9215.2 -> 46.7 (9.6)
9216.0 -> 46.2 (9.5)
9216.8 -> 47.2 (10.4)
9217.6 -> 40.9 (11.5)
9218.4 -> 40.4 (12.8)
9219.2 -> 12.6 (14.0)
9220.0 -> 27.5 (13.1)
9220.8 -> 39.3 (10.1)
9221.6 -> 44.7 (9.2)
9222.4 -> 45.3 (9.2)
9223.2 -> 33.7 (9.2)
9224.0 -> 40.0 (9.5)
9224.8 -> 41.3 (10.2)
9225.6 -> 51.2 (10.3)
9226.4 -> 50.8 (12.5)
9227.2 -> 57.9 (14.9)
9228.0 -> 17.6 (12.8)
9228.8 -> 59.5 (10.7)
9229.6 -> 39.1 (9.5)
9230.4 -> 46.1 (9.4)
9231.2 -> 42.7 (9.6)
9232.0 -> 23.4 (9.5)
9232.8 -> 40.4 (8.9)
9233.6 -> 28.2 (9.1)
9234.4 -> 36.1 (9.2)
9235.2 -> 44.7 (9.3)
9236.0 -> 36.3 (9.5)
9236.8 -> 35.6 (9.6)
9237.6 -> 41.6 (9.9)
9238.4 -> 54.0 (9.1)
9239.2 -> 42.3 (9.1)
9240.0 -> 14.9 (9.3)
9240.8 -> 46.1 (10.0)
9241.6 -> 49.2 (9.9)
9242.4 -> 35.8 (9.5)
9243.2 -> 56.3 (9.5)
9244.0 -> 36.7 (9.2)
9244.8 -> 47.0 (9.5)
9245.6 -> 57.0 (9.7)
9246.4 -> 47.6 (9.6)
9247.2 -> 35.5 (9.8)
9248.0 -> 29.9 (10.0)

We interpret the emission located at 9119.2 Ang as [S II] 6716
